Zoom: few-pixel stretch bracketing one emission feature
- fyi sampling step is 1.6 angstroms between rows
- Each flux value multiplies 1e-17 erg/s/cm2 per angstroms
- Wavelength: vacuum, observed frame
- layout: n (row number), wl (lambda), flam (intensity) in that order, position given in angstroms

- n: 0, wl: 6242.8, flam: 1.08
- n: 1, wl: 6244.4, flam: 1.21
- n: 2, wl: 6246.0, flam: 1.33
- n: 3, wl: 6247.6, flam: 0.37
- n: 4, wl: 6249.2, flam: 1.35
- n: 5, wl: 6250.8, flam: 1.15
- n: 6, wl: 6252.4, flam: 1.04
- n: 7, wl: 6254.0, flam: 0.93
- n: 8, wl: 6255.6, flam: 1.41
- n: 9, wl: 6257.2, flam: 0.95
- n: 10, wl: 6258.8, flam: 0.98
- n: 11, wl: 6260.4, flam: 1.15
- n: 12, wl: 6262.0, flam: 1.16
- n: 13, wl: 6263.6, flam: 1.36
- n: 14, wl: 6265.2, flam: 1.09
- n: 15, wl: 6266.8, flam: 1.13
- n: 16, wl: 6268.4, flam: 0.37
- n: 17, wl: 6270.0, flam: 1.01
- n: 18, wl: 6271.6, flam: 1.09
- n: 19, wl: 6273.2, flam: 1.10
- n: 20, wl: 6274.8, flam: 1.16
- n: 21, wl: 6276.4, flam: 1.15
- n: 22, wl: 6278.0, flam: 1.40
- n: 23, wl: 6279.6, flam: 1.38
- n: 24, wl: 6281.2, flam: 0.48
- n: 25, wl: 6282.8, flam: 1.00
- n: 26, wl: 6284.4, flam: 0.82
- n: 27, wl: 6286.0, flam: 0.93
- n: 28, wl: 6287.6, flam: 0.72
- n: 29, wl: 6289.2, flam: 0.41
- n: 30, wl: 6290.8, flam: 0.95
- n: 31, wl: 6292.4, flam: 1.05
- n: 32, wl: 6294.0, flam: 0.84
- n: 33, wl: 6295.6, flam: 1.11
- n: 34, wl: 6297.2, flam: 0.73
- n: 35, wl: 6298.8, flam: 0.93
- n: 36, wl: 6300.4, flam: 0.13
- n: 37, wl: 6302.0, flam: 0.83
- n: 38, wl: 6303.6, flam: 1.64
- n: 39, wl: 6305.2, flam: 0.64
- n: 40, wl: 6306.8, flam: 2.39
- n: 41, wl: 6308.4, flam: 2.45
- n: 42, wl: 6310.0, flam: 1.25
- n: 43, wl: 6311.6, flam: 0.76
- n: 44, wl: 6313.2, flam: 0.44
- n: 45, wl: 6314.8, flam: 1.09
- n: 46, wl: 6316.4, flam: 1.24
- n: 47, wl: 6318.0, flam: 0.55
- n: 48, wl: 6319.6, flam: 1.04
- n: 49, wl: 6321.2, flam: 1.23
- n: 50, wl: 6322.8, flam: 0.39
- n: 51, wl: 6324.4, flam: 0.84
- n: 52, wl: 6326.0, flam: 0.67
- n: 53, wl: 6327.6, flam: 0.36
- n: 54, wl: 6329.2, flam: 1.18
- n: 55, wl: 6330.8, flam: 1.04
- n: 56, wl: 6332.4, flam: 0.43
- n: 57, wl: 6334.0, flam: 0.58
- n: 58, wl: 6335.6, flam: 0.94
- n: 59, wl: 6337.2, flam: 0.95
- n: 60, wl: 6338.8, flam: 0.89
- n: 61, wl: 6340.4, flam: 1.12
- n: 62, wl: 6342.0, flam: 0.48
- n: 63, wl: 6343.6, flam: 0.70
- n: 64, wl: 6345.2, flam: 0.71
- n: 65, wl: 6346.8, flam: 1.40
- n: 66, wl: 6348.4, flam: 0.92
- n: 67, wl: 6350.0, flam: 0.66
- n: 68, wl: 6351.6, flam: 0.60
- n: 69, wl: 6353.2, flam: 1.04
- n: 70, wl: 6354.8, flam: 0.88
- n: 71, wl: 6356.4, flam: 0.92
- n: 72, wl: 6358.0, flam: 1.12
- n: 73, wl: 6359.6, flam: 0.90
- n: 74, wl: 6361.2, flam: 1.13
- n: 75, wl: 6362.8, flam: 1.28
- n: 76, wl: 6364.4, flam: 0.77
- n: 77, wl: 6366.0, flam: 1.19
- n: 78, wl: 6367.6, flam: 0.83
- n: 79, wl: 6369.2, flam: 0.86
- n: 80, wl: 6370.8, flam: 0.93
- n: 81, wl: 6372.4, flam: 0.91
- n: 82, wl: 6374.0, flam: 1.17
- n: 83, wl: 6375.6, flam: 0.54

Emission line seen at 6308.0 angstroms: H-gamma 4340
